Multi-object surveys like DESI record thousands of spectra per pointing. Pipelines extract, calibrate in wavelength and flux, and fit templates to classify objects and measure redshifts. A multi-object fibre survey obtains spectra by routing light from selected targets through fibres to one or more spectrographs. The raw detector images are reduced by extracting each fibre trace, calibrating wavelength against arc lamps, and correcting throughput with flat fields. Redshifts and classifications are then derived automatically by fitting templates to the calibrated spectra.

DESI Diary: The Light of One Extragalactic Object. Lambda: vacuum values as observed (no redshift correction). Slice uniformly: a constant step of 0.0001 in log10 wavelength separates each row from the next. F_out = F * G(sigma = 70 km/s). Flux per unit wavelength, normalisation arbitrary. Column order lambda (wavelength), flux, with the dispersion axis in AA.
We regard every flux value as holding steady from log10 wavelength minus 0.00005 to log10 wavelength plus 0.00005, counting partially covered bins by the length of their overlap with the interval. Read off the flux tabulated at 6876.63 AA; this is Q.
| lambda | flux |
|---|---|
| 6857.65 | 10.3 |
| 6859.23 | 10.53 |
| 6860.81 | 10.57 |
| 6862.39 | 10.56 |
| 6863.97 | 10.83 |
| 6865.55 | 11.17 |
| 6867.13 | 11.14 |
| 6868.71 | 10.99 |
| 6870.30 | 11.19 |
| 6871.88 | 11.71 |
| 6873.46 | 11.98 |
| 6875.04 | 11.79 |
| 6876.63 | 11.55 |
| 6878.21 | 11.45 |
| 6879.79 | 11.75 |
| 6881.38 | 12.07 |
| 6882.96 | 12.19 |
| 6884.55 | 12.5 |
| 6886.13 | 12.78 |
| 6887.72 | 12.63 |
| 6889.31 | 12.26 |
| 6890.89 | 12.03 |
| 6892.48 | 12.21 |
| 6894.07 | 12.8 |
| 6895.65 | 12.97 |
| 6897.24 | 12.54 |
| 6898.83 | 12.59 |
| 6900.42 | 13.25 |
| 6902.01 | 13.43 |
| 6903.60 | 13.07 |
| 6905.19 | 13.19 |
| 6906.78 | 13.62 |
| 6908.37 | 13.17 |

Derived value 11.55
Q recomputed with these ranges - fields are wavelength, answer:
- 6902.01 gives 13.43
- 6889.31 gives 12.26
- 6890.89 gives 12.03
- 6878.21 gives 11.45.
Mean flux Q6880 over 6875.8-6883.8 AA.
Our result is 11.8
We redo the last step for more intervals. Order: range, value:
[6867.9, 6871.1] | 11.1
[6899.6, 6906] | 13.2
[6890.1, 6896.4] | 12.5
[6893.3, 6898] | 12.8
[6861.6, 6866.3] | 10.9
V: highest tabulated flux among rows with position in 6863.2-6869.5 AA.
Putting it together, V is 11.17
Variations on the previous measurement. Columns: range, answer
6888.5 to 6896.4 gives 12.97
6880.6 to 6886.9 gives 12.78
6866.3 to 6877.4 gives 11.98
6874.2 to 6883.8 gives 12.19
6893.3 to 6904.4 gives 13.43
